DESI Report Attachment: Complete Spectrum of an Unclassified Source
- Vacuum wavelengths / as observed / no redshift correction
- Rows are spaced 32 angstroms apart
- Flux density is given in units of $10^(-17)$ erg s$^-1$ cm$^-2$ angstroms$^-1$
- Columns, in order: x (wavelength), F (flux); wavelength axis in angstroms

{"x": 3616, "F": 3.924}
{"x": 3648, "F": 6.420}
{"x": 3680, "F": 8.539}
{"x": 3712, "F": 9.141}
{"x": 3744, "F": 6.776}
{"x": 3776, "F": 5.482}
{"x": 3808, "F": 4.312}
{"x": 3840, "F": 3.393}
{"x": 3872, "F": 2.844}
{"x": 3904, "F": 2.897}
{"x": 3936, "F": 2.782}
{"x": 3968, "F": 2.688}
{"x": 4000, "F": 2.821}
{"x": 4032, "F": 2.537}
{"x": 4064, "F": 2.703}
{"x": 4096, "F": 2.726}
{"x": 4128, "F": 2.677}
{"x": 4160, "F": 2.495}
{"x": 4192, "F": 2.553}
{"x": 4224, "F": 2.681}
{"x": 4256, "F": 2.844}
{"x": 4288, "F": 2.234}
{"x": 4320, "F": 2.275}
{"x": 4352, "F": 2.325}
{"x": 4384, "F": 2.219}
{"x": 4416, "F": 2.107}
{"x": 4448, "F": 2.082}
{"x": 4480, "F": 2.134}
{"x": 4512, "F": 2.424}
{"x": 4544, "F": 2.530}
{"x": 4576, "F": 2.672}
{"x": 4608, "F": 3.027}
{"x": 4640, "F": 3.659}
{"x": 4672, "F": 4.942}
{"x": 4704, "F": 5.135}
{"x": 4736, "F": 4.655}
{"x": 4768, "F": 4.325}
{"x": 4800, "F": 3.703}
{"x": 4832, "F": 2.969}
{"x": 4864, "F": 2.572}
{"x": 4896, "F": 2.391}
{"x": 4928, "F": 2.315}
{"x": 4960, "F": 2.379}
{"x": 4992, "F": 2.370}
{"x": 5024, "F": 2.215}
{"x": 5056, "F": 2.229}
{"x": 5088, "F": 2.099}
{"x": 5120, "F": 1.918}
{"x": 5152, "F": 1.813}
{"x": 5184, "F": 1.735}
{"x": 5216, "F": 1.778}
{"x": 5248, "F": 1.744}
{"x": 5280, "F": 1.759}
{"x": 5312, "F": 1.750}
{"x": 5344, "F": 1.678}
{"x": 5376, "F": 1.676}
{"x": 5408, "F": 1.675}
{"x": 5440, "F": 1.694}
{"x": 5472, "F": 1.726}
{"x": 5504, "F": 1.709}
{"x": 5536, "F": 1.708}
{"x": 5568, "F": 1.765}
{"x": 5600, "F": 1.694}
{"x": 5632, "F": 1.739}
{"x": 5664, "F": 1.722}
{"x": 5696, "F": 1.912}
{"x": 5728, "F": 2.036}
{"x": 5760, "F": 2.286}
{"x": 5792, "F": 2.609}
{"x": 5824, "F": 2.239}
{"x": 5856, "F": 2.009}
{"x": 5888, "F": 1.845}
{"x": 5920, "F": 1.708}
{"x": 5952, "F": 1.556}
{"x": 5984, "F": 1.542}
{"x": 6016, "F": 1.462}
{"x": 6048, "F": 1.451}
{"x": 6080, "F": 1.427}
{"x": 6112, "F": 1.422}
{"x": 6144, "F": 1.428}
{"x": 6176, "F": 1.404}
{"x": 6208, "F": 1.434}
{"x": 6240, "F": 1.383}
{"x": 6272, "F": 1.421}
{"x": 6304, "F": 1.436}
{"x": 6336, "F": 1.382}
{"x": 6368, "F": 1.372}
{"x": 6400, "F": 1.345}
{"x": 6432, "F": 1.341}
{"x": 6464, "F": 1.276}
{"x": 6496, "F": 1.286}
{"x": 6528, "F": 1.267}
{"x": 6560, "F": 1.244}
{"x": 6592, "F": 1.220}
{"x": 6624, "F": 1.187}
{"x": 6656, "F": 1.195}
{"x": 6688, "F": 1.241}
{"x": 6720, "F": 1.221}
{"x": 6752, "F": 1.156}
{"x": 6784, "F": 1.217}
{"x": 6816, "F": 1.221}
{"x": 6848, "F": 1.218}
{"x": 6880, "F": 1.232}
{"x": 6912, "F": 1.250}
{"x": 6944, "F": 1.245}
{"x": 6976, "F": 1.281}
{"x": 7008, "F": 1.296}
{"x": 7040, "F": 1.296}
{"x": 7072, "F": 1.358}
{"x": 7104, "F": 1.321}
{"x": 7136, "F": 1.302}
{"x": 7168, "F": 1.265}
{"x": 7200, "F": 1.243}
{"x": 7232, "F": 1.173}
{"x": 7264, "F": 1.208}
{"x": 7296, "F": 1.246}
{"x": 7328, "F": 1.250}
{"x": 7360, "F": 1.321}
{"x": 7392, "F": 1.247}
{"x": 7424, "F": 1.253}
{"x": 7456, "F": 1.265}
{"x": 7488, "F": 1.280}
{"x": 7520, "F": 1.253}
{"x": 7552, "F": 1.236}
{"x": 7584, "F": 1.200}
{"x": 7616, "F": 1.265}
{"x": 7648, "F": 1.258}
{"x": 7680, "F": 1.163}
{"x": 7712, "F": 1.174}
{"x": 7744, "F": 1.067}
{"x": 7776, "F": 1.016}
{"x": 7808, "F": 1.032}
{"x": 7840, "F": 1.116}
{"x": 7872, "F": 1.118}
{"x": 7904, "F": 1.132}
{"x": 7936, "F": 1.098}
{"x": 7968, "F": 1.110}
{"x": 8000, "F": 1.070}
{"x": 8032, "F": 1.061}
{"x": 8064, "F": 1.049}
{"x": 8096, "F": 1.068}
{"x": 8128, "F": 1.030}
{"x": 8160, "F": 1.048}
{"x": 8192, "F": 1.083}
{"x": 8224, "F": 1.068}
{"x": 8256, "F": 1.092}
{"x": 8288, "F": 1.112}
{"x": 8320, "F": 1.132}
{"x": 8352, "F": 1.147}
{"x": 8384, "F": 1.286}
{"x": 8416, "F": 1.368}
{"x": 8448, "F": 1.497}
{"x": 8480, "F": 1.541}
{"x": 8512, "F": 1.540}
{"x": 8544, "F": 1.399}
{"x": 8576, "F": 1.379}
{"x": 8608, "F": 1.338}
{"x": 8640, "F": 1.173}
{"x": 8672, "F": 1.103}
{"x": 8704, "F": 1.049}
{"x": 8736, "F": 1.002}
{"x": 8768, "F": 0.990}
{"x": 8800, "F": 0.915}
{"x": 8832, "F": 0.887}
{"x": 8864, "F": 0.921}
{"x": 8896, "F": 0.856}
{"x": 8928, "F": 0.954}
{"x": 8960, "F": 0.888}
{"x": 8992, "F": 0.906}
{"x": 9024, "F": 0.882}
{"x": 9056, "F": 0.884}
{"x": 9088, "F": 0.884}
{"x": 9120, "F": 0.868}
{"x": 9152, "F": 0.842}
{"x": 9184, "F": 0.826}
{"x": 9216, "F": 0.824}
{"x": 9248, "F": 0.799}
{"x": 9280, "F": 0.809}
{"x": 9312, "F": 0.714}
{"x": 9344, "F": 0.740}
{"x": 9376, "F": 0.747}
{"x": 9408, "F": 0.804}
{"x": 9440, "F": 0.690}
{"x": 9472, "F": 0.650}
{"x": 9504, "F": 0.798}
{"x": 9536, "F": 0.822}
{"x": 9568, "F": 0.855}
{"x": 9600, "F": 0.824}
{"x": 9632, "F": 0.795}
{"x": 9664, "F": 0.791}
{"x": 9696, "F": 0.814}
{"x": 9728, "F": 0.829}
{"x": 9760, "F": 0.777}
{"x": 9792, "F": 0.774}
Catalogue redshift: 2.04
